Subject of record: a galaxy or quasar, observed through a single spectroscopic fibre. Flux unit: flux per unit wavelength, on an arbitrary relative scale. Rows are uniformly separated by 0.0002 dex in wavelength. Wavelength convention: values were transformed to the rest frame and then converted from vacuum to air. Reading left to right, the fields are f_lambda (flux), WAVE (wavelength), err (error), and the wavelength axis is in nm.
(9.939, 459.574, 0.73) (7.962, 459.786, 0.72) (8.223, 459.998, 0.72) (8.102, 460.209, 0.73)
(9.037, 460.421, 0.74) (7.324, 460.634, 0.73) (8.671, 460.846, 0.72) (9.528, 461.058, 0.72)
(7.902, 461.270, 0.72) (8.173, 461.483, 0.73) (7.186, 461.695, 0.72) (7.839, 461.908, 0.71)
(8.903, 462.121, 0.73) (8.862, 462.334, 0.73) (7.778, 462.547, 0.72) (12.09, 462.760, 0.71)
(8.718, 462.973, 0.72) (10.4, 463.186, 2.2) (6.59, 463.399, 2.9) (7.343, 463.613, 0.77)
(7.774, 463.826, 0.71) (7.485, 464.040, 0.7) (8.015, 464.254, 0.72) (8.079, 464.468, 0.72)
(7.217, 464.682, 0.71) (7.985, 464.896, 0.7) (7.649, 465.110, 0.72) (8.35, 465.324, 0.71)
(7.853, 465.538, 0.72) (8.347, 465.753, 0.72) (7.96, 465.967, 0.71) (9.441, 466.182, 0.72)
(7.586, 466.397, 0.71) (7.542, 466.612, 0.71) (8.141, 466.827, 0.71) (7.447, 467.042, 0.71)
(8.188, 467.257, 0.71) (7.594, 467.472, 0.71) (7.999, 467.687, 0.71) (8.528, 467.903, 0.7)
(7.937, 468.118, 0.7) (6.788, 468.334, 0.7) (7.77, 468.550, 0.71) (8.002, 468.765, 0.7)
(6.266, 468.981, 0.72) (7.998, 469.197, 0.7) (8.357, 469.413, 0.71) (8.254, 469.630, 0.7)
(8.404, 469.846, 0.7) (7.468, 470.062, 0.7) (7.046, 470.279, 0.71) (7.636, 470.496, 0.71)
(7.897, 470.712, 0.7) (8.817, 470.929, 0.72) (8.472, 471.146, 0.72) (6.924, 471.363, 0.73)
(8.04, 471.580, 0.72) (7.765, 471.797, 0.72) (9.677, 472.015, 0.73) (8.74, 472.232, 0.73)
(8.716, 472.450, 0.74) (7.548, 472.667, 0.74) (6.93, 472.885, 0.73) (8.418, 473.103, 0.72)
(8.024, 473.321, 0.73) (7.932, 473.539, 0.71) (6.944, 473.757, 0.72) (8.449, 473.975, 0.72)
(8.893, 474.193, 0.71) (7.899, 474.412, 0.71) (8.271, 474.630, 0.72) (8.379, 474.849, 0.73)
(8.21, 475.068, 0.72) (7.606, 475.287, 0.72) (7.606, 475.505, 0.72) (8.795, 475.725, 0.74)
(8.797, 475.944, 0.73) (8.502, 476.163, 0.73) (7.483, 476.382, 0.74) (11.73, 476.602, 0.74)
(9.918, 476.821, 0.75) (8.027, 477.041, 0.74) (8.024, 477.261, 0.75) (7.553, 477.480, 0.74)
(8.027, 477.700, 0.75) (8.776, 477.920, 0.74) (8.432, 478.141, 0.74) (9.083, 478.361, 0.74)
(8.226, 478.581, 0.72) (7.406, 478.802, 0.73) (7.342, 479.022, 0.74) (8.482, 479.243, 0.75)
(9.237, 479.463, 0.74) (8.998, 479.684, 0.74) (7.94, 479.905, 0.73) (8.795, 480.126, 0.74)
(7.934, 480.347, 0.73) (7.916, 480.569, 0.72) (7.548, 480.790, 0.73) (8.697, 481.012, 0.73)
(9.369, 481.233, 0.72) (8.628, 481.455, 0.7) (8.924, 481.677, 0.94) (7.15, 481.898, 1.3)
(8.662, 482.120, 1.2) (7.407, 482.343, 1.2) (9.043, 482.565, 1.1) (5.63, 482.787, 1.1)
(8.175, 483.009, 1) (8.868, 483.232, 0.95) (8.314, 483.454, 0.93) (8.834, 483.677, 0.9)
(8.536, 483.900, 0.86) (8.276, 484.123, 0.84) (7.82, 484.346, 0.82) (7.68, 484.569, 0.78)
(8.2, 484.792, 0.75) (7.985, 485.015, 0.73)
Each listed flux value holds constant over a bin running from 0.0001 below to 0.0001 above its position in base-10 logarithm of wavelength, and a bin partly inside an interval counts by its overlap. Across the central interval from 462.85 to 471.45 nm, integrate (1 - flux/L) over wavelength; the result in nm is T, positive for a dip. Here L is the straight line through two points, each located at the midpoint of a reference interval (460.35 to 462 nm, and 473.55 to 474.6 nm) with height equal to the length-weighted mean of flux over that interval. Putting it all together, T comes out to 0.22 nm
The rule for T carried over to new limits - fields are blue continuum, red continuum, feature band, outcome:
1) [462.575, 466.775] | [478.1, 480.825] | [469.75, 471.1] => 0.06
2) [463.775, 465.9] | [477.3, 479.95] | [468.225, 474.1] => 0.12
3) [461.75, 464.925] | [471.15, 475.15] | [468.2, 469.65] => 0.11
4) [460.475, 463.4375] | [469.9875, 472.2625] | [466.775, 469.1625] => 0.16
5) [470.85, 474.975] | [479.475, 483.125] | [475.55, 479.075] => -0.14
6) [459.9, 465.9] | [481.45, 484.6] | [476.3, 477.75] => -0.10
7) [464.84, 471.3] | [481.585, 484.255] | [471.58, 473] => -0.04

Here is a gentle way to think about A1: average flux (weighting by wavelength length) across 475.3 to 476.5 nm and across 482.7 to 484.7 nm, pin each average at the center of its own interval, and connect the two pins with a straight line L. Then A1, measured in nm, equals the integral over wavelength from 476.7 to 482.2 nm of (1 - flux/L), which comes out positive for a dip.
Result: -0.16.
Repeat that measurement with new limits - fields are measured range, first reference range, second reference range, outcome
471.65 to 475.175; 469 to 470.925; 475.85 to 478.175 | 0.03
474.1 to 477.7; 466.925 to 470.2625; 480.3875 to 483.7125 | -0.21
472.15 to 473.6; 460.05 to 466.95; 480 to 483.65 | 0.03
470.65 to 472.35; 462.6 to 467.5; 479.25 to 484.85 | -0.02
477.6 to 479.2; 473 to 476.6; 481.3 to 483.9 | 0.00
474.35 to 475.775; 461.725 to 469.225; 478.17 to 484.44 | 0.02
